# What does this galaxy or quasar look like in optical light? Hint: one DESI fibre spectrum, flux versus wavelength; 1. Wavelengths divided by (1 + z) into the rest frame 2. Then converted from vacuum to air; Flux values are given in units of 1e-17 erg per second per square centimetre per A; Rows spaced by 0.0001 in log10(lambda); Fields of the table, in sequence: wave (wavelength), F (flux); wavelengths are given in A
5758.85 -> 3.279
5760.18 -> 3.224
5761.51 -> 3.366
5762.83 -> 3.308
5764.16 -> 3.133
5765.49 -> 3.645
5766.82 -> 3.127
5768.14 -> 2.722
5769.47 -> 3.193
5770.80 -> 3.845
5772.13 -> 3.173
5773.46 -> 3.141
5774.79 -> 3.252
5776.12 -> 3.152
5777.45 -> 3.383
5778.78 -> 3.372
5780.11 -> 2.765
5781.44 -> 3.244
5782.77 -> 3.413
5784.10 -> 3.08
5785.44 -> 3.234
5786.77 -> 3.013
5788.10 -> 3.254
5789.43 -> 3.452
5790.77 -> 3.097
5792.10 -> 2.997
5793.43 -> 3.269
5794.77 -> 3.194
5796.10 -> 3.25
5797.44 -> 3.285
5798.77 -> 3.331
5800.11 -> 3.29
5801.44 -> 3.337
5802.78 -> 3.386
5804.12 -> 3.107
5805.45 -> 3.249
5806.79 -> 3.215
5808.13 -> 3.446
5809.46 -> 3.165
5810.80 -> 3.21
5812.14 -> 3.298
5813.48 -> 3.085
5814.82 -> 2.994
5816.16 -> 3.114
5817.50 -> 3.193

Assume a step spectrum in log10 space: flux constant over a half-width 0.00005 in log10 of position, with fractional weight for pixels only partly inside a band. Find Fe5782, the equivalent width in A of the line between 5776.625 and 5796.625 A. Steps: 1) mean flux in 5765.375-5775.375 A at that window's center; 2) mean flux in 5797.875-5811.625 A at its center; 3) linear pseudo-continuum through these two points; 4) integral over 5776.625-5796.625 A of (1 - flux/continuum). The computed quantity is 0.35 A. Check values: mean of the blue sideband 3.24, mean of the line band 3.2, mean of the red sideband 3.27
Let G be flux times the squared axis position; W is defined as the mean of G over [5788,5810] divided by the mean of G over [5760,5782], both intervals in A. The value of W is 1.0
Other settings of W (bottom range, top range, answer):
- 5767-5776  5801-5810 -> 1.03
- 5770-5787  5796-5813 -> 1.02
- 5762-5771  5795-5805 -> 1.02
